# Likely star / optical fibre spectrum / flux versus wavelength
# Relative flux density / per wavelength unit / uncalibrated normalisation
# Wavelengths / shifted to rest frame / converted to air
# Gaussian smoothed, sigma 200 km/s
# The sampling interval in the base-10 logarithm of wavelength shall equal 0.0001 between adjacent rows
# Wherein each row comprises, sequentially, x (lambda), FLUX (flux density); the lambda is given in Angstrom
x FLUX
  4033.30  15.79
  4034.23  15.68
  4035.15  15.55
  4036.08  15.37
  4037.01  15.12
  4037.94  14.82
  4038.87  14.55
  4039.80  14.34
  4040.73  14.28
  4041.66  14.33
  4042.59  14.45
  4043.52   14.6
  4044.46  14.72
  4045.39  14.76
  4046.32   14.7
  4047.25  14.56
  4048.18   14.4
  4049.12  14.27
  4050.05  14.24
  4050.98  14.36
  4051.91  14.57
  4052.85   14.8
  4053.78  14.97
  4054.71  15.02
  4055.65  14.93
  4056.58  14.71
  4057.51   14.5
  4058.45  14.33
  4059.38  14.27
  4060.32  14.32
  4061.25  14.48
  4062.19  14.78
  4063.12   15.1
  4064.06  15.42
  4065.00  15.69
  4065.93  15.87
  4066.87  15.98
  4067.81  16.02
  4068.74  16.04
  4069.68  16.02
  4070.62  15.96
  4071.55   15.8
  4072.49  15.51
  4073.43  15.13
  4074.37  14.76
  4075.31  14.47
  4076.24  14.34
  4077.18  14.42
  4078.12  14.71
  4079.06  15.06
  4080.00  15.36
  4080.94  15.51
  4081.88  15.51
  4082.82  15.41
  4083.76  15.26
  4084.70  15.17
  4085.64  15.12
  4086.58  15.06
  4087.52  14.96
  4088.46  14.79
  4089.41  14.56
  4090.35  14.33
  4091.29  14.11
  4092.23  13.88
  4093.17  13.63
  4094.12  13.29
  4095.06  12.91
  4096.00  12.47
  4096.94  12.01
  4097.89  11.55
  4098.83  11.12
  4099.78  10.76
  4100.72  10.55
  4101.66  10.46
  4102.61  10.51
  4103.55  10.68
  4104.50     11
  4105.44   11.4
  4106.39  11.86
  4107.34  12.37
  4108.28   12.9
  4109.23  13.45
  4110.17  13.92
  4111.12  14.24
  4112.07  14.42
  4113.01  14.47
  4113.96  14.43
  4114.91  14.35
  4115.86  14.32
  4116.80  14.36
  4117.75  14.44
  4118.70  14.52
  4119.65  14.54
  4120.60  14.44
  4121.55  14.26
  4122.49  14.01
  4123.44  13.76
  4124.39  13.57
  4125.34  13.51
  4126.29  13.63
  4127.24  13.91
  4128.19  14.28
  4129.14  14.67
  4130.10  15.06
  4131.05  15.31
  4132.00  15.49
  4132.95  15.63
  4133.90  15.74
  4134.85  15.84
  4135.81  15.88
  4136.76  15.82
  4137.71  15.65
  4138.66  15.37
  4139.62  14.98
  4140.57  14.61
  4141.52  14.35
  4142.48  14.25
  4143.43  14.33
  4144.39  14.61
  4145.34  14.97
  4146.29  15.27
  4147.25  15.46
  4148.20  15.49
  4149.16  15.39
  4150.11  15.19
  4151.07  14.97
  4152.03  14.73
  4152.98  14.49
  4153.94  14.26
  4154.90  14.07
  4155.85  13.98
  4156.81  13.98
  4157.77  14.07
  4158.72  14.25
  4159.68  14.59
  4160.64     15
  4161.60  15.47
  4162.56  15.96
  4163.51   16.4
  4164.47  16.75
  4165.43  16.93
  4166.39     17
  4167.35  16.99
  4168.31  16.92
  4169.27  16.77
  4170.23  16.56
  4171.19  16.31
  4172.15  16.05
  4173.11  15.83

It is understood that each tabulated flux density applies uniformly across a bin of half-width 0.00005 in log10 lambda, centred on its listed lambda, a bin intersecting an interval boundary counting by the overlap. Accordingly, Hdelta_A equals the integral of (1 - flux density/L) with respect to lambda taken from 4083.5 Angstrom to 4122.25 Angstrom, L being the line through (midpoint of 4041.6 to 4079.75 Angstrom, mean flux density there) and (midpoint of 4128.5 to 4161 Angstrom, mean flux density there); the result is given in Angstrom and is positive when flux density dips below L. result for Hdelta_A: 4.1 Angstrom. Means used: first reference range 14.9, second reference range 14.9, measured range 13.3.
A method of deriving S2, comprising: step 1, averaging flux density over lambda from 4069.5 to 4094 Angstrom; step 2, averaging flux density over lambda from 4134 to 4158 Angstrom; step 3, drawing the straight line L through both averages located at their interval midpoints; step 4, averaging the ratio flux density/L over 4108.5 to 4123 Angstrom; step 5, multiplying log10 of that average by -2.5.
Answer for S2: 0.048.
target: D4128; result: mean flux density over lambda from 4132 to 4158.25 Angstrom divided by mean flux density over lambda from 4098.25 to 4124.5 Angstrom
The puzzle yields 1.1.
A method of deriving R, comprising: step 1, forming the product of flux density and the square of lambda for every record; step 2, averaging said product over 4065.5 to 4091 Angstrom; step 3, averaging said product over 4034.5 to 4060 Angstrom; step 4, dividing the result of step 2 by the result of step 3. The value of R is 1.05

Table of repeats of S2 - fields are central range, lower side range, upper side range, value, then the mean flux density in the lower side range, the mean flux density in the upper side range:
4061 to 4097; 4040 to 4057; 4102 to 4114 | -0.10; 14.6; 12.7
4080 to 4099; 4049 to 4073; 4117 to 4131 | 0.04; 15.1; 14.2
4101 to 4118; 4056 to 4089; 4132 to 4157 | 0.17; 15.1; 15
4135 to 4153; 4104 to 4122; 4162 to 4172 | 0.02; 13.7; 16.6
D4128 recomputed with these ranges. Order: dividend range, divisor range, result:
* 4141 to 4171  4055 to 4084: 1.01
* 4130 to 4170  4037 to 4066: 1.04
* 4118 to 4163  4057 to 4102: 1.02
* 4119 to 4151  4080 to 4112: 1.12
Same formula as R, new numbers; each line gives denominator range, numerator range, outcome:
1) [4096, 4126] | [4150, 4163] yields 1.15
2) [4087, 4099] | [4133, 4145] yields 1.15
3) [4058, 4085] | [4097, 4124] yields 0.87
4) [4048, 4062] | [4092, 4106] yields 0.82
